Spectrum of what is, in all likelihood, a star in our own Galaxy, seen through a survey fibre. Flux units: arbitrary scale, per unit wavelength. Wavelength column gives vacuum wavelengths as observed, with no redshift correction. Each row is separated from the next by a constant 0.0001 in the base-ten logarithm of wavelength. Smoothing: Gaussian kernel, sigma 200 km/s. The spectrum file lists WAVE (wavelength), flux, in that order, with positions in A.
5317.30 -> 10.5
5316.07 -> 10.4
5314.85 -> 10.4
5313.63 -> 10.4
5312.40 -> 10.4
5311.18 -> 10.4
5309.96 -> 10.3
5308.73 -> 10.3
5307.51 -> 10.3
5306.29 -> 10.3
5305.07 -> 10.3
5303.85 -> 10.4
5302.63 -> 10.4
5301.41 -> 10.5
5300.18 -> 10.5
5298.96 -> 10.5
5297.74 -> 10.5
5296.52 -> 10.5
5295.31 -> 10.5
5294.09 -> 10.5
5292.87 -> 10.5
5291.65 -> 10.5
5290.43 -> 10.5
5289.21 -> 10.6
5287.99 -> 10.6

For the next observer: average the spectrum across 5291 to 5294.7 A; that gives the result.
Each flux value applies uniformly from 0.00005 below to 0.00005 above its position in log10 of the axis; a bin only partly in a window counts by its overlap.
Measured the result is 10.5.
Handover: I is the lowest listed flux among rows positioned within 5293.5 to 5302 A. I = 10.5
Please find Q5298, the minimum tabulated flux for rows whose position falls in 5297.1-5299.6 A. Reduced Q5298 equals 10.5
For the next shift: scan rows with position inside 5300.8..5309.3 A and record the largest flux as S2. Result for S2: 10.5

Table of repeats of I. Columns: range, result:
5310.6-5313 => 10.4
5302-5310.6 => 10.3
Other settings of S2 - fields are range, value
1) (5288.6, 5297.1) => 10.6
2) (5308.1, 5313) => 10.4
